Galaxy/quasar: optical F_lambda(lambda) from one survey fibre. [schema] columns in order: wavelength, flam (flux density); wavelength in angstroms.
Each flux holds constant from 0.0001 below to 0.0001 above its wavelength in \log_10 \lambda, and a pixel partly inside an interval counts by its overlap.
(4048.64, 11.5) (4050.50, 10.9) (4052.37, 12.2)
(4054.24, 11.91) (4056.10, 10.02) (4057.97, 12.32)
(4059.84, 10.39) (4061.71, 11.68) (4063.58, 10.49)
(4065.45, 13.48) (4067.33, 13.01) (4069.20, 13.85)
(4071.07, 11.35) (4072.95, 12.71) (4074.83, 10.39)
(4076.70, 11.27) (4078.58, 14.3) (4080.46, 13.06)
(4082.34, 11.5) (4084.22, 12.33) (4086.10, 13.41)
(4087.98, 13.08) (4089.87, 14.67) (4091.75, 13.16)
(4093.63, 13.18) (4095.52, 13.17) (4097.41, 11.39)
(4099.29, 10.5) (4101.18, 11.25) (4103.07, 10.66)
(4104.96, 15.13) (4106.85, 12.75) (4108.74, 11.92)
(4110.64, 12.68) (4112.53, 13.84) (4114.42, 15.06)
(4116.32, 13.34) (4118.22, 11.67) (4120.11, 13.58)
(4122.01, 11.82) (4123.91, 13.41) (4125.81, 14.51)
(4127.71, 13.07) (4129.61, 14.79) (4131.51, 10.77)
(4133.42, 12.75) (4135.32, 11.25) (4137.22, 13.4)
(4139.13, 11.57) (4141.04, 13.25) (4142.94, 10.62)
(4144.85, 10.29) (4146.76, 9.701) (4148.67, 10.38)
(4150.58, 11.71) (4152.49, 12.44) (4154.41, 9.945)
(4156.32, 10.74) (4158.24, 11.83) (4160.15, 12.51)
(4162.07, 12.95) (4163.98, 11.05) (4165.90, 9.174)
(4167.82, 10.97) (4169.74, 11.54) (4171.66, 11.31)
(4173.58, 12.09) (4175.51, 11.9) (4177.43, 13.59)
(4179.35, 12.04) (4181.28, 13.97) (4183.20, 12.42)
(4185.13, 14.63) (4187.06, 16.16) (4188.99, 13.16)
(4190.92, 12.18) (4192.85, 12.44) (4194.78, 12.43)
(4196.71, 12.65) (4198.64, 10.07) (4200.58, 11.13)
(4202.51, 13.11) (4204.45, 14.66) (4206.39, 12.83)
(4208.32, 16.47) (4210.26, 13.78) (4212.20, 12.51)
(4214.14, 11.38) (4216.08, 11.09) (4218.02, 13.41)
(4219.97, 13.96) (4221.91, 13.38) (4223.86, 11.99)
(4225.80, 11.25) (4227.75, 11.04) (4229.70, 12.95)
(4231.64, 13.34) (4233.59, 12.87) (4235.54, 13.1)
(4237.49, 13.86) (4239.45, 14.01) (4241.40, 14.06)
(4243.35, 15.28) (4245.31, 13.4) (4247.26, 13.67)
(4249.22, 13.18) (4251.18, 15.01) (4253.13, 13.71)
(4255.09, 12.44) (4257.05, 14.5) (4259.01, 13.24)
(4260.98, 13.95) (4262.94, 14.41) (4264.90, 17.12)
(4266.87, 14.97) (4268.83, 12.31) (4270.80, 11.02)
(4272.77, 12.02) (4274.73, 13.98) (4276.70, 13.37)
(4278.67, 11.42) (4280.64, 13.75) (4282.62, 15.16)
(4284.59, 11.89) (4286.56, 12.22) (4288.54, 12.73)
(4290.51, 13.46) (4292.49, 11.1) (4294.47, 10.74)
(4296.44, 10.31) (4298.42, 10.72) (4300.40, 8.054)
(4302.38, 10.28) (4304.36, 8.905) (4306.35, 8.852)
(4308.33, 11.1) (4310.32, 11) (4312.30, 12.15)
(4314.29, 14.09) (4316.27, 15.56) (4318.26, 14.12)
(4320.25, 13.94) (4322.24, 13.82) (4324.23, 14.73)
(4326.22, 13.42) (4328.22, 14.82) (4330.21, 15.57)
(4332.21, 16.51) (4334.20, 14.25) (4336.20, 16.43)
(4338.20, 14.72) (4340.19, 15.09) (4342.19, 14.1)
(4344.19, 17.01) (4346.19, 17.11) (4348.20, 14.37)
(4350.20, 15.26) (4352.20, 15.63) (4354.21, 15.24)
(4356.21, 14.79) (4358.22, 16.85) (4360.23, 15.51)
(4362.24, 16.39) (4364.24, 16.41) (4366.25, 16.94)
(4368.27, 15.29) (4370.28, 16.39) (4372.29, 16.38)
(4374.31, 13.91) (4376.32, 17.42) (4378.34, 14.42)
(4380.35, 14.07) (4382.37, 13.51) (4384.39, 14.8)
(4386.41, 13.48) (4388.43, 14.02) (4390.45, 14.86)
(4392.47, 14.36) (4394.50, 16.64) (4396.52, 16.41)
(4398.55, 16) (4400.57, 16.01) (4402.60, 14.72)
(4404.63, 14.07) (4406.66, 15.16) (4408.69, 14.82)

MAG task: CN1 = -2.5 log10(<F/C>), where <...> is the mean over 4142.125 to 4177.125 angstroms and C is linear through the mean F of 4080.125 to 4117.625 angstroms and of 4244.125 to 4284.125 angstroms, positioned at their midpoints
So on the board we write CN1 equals 0.168 mag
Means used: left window 12.8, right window 13.6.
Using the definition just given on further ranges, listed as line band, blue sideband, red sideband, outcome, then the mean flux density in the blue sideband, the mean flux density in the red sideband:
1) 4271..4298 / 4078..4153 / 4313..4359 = 0.17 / 12.5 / 15.1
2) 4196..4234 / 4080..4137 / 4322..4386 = 0.10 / 12.8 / 15.3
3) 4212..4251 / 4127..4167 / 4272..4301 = -0.10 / 11.6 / 12.1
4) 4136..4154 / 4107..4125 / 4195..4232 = 0.13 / 13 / 12.7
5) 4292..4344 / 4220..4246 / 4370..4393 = 0.09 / 13.1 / 14.8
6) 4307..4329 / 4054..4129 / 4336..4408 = 0.11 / 12.6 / 15.4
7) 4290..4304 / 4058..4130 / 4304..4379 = 0.34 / 12.7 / 14.8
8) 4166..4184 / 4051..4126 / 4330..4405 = 0.11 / 12.5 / 15.4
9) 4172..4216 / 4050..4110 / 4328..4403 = 0.05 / 12.2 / 15.4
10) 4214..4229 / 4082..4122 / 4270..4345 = 0.06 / 12.8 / 13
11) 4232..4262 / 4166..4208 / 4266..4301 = -0.11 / 12.6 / 12.2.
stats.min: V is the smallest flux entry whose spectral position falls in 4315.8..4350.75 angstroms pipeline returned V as 13.42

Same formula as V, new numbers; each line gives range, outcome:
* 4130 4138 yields 10.77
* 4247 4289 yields 11.02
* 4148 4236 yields 9.174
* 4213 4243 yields 11.04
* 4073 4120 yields 10.39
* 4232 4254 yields 12.87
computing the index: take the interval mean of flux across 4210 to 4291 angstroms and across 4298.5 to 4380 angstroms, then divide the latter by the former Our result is 1.09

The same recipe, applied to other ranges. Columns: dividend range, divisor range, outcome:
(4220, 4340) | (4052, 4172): 1.08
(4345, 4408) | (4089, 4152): 1.23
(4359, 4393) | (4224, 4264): 1.13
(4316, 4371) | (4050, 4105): 1.26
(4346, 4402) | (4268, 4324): 1.27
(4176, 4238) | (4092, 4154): 1.05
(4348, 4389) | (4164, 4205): 1.24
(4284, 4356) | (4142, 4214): 1.09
